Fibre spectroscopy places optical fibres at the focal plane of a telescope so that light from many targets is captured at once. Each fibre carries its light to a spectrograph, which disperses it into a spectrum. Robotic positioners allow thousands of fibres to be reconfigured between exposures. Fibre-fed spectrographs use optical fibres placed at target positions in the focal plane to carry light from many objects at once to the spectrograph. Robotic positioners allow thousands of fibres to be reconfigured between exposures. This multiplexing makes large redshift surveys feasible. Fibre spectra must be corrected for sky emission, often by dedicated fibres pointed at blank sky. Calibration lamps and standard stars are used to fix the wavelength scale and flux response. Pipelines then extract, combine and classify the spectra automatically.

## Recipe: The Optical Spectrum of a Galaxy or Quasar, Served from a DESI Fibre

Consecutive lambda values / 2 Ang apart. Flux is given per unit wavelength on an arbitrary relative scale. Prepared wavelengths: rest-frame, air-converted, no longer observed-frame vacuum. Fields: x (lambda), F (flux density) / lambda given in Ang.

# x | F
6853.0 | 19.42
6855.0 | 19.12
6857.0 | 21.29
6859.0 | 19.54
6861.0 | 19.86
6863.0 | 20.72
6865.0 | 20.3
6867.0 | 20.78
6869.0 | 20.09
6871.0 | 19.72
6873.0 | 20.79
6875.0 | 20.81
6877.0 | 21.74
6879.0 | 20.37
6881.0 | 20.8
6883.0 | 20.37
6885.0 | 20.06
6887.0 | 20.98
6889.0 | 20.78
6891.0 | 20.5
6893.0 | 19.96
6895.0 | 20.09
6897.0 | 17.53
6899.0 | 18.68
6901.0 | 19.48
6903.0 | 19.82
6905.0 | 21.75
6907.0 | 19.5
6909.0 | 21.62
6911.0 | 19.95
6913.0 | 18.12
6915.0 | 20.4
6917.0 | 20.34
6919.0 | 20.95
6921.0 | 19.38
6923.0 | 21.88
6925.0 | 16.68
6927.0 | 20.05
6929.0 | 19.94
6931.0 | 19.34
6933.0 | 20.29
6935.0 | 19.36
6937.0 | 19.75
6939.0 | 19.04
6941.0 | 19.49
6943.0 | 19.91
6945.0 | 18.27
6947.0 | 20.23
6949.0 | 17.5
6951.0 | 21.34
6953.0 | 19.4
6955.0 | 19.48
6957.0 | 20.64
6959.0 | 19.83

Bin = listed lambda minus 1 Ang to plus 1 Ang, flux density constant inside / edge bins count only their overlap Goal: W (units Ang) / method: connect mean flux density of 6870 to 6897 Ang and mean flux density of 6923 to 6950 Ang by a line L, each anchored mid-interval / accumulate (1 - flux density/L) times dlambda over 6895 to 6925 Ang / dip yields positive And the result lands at 0.0 Ang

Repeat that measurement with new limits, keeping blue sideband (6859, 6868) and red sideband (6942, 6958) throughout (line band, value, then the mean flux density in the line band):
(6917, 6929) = 0.0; 19.8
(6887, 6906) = 0.1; 19.9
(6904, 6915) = -0.2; 20.2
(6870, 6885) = -0.3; 20.6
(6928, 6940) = 0.1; 19.6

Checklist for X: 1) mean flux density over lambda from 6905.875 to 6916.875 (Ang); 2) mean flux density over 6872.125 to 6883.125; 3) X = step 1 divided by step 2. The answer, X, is 1.0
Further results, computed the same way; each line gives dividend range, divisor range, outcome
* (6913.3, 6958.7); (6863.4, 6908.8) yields 0.97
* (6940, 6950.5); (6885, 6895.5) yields 0.94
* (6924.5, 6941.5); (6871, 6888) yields 0.94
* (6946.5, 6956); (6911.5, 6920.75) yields 0.98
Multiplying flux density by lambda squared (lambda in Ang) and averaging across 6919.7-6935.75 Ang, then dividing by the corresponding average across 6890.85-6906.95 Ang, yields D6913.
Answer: 1.01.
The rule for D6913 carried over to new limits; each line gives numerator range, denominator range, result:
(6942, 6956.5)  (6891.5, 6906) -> 1.01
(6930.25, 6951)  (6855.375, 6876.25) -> 0.97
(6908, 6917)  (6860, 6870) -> 1.00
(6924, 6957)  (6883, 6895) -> 0.97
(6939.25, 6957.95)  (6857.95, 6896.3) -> 0.98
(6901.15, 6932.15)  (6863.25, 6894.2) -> 0.98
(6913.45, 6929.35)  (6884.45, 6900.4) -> 1.01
